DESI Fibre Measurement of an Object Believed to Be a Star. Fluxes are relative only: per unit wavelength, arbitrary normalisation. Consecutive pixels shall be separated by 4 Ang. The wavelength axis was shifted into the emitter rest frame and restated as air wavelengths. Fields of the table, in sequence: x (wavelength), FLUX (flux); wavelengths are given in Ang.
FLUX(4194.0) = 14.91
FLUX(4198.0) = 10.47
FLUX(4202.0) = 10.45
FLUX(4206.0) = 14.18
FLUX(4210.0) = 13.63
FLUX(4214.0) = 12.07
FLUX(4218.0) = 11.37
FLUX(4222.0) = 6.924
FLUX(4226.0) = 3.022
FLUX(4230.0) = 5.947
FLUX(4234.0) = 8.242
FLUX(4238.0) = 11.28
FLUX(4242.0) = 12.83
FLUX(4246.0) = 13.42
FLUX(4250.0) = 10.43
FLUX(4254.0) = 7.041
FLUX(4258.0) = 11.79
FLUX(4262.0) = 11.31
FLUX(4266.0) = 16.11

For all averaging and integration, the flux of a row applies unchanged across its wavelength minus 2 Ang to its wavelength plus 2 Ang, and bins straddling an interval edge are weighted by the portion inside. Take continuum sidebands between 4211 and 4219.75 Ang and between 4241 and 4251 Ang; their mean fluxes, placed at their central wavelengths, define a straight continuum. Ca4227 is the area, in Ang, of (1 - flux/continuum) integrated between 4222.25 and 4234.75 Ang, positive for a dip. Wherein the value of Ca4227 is 6.7 Ang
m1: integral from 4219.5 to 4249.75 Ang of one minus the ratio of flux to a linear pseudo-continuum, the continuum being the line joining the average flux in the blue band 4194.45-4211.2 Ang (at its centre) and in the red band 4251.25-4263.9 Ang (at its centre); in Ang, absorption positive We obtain 5.4 Ang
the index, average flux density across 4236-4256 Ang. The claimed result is 11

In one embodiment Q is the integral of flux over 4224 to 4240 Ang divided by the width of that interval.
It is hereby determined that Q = 7.12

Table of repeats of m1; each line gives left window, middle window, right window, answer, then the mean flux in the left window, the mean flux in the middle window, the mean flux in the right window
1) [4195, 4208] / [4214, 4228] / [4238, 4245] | 5.0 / 11.9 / 7.81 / 12.5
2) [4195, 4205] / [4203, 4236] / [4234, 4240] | 4.2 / 11.3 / 9.45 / 10.3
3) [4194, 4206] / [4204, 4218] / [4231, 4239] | -2.6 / 11.8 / 13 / 9.09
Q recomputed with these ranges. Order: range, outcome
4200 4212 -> 12.8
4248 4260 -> 9.75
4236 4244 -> 12.1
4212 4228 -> 8.35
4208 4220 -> 12.4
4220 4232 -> 5.3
